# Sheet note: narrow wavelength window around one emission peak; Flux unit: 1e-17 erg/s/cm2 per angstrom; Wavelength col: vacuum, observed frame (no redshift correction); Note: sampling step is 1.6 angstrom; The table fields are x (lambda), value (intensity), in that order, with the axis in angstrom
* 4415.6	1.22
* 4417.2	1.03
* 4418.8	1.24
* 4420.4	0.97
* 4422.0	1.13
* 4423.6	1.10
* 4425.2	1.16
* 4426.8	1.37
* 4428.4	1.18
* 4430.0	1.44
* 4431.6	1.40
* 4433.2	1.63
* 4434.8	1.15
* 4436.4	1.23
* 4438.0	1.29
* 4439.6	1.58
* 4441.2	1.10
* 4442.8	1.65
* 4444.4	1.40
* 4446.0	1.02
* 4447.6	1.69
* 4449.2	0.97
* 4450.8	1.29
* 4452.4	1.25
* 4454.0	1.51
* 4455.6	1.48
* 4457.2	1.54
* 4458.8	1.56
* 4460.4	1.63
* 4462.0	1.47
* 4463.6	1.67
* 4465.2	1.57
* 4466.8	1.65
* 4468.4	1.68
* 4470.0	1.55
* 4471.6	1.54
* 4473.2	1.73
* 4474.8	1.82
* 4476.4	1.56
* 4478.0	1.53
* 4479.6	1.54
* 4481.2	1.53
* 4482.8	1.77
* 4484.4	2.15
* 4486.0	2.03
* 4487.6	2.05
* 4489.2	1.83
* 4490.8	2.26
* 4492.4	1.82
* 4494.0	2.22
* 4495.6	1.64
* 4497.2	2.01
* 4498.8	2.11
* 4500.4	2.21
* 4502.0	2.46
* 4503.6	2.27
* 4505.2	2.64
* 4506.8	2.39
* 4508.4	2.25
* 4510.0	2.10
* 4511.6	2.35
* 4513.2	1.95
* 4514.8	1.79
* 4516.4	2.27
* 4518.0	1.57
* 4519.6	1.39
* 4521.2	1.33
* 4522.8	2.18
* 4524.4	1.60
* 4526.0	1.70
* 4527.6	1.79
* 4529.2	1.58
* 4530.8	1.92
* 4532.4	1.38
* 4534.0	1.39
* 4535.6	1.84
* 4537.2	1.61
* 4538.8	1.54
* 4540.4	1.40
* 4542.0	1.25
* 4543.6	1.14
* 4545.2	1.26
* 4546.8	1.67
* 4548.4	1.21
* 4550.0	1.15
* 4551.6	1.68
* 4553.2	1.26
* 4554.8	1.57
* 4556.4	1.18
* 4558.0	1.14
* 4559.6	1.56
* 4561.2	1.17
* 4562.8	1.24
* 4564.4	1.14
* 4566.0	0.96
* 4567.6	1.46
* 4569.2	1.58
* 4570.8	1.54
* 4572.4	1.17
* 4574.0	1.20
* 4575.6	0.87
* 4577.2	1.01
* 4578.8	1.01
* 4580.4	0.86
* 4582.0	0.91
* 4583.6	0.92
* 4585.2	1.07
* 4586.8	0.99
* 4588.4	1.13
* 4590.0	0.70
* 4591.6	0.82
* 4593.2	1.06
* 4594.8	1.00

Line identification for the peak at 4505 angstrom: C III] 1909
